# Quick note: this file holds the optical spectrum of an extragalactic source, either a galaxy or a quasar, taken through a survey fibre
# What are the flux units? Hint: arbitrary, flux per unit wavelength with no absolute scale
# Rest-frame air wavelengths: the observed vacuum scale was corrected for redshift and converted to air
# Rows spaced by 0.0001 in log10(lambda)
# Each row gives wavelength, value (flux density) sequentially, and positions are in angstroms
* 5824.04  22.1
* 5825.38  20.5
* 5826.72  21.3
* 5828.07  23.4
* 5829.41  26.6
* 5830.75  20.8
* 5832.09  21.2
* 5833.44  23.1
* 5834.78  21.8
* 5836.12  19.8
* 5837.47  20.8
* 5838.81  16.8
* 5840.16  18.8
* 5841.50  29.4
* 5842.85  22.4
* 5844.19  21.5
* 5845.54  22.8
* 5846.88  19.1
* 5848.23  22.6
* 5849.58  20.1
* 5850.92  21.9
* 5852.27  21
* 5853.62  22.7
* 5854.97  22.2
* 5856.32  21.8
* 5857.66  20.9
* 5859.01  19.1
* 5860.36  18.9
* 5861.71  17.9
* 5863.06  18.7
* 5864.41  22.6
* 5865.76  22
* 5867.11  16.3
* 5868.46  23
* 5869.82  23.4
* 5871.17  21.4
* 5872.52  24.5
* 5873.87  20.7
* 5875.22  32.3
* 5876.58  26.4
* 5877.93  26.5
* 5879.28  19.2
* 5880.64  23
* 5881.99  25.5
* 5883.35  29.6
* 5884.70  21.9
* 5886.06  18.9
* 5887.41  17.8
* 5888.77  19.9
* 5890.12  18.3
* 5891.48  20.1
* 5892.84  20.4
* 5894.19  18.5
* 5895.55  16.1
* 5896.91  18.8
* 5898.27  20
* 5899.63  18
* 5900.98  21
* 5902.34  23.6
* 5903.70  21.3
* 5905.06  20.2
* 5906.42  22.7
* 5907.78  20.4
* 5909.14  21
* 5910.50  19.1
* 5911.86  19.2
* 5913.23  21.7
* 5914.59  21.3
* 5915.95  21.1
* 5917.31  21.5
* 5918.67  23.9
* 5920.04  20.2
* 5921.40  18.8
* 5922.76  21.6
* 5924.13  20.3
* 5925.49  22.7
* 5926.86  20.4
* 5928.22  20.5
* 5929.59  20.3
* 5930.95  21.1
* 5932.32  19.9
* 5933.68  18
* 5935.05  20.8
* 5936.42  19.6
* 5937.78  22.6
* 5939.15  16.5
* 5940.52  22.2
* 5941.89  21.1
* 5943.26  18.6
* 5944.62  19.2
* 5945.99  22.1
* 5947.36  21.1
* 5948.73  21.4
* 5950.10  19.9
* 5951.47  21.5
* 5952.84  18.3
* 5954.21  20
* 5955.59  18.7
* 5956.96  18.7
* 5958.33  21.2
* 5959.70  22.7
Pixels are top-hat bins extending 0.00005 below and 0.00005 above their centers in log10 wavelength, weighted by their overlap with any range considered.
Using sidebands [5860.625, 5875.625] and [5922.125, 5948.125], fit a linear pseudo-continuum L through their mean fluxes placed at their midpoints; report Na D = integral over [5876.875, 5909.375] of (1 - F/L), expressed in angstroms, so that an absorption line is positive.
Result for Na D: 0.46 angstroms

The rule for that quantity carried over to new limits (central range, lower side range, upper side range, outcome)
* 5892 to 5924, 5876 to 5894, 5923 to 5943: 1.2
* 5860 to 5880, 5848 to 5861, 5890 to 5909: -1.5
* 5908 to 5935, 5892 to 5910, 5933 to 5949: -0.6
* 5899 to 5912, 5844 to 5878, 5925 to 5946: 0.1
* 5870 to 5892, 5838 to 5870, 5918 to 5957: -2.2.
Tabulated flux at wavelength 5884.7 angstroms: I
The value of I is 21.9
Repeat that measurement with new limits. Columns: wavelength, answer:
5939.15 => 16.5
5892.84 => 20.4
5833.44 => 23.1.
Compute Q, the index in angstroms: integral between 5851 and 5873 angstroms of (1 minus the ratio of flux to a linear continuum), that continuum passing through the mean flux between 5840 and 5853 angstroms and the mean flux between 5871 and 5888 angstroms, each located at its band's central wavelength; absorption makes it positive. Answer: 1.8 angstroms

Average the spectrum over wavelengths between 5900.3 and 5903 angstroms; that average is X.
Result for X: 22.3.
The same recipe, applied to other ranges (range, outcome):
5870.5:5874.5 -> 22.2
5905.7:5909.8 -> 21.4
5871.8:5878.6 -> 26.1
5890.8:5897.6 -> 18.8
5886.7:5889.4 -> 18.8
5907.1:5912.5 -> 19.9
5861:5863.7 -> 18.3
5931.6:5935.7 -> 19.6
